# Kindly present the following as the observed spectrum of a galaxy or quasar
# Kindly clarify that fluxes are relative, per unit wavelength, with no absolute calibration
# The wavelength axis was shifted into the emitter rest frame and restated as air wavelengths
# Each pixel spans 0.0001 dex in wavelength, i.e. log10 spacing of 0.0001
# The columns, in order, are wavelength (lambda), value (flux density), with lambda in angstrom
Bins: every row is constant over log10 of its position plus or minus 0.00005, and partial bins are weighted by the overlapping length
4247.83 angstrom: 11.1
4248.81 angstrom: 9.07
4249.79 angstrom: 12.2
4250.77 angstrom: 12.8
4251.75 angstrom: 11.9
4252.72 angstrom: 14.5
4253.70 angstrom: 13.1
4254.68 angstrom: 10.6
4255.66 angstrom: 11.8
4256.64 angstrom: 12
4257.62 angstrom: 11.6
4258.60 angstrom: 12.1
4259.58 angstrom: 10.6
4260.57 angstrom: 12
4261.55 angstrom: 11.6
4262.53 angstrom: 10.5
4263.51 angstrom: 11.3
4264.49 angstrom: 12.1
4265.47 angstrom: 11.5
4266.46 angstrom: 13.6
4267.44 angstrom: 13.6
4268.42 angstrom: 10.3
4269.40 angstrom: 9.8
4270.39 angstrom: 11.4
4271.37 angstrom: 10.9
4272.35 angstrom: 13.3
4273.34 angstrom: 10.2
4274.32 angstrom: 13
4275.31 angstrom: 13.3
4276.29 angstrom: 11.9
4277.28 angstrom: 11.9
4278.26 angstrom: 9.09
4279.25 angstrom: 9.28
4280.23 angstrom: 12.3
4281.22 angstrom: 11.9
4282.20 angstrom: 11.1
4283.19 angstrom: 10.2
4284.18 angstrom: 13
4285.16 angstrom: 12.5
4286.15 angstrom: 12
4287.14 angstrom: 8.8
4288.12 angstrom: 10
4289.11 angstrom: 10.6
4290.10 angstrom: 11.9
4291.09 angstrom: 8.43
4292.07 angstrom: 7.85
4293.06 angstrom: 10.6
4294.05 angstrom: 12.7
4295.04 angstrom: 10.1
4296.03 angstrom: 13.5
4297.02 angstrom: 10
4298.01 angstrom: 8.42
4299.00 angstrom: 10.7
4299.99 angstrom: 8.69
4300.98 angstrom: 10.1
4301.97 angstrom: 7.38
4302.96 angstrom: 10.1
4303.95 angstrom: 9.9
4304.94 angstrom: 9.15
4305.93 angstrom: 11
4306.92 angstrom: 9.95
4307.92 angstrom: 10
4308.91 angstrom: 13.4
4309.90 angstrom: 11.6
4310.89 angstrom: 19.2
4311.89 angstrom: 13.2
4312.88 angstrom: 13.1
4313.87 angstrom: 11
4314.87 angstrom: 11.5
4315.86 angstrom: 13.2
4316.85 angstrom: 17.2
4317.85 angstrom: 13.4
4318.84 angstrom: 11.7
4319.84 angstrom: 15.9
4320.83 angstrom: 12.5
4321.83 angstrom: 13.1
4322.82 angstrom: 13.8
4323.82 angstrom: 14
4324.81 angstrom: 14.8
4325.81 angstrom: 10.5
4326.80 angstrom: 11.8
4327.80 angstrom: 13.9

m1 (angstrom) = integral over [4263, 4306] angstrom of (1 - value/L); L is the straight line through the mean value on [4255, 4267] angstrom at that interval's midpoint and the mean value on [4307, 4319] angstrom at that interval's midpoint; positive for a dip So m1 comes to 5.0 angstrom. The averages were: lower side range 11.7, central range 10.9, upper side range 13.1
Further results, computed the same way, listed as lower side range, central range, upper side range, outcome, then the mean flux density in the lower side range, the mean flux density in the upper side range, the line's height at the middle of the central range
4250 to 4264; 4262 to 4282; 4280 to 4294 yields -0.34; 11.9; 10.8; 11.4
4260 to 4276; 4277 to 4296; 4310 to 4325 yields 2.59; 11.8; 13.8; 12.5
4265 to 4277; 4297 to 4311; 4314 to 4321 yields 2.84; 11.9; 13.5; 13.1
